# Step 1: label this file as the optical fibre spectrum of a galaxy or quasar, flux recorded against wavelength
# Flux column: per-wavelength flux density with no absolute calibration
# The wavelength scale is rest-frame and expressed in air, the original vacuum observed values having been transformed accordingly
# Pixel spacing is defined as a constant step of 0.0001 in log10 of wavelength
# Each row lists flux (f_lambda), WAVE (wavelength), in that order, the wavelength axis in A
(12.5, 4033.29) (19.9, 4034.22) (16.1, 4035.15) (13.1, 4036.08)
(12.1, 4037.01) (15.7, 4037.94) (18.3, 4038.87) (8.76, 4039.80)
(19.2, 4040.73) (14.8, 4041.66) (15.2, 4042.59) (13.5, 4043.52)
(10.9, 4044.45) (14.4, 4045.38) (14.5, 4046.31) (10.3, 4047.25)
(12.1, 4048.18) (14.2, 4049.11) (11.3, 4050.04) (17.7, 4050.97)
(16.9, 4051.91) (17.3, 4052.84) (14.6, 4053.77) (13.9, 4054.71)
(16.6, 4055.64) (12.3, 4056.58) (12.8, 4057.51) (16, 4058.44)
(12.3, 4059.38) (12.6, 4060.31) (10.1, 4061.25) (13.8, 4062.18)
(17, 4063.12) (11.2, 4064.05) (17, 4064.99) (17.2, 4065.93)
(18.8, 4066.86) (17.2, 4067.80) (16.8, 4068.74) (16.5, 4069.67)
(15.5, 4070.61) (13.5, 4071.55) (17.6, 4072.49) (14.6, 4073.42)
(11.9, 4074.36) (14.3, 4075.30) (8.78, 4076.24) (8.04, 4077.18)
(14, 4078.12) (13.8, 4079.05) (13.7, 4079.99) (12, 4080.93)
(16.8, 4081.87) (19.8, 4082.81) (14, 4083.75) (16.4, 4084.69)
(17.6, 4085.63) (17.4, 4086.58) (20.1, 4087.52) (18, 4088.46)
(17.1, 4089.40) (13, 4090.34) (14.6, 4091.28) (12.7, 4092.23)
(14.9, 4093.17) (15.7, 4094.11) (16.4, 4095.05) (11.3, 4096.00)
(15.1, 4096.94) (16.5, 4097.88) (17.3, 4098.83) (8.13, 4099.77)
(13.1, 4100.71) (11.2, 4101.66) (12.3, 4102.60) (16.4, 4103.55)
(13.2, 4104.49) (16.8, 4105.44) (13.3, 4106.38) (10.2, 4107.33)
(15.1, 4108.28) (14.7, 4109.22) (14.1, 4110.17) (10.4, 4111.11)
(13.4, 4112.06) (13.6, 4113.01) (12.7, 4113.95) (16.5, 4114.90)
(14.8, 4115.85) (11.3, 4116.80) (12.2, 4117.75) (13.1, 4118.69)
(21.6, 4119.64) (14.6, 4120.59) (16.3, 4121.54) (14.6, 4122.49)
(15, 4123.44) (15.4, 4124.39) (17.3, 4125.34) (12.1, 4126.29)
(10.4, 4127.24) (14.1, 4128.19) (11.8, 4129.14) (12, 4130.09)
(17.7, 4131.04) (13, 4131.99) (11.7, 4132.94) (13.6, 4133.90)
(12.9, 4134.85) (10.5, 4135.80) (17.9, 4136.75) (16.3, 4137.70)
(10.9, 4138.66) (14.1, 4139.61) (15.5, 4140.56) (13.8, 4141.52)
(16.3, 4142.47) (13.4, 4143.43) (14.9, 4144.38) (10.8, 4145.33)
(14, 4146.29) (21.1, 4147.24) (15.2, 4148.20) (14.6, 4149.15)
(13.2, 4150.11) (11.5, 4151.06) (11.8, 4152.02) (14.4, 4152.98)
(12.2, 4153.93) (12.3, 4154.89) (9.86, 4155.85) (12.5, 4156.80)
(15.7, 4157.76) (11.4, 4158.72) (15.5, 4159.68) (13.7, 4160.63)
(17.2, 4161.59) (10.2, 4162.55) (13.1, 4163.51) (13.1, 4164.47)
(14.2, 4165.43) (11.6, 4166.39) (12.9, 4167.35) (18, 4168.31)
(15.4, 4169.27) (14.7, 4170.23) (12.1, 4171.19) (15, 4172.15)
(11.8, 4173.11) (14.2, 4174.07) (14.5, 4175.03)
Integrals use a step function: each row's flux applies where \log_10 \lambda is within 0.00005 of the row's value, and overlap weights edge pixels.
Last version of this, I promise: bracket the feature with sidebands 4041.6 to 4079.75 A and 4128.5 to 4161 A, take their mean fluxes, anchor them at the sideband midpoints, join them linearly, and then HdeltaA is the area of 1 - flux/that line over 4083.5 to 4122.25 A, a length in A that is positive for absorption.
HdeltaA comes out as -1.7 A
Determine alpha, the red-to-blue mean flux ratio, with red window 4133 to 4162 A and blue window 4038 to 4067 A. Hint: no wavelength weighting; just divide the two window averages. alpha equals 1.0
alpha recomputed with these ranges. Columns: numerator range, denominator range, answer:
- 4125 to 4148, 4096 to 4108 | 1.03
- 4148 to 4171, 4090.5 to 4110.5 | 0.97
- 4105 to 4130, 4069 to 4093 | 0.94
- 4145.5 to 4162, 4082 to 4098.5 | 0.87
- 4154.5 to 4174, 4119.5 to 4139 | 0.96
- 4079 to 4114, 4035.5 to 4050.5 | 1.07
